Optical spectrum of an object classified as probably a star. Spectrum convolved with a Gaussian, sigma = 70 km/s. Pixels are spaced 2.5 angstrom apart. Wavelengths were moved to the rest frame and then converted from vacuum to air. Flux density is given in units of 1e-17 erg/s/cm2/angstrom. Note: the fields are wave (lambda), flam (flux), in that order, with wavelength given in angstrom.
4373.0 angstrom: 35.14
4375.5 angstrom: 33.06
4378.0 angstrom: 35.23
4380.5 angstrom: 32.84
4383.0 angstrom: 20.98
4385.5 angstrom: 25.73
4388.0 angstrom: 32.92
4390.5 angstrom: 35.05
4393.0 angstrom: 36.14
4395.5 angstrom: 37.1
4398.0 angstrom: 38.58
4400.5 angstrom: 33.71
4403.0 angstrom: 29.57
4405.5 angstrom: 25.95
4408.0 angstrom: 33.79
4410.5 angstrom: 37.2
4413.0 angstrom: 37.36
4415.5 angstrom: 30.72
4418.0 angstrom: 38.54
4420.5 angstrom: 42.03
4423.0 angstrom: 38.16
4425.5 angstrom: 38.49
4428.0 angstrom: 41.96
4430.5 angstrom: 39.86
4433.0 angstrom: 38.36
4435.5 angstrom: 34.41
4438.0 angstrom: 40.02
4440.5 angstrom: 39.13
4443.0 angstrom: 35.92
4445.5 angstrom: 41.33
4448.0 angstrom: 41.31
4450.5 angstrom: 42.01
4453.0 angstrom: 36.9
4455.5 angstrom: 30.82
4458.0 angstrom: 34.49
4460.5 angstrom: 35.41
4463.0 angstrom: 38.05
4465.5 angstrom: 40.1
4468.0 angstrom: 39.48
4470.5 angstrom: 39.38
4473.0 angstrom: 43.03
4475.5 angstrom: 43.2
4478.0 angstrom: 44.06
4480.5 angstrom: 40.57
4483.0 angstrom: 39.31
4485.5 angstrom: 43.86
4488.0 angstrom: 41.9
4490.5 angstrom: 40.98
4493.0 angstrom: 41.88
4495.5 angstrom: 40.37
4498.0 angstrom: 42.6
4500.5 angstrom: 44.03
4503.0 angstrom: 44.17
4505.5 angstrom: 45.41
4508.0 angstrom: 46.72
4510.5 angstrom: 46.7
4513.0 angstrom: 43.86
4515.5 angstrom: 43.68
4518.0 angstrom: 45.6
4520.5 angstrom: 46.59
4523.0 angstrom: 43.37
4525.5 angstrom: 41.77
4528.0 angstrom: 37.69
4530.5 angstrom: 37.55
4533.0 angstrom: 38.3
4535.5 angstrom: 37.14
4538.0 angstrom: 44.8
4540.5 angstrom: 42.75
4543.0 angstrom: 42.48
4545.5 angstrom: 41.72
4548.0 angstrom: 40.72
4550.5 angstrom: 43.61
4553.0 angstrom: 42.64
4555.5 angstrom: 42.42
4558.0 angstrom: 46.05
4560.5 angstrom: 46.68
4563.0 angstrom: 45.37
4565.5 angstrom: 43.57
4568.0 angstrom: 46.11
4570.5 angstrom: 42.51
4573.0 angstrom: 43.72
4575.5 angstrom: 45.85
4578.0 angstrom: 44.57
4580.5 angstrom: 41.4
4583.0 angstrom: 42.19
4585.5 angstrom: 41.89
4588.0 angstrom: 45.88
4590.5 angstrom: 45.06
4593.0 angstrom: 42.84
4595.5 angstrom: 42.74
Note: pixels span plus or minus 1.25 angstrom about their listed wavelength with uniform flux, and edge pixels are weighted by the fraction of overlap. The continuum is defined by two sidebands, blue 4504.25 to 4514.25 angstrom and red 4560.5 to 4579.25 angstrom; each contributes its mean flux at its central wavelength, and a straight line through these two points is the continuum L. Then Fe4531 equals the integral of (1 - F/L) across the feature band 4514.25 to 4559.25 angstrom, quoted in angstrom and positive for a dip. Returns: 3.04 angstrom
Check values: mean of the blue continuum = 45.7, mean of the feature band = 42.2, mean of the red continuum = 44.7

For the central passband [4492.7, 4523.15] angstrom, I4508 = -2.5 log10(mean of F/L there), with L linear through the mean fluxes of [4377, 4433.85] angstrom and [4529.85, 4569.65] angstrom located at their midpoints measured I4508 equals -0.10 mag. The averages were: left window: 34.8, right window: 42.7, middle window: 44.3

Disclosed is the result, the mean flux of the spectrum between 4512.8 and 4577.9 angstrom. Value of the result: 43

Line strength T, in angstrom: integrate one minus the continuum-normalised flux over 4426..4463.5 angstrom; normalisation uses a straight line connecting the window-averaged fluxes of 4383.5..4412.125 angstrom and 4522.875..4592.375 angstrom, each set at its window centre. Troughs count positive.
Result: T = -2.3 angstrom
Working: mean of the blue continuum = 33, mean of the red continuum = 42.8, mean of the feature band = 38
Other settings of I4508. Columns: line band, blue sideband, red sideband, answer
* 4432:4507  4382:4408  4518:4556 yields -0.09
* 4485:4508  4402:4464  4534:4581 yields -0.07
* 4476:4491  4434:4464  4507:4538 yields -0.05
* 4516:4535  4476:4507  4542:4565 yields 0.04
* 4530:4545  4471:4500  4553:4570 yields 0.08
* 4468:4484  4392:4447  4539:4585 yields -0.05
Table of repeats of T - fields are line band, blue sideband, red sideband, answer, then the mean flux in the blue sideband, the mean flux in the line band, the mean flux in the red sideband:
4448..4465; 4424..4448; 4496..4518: 1.6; 39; 36.8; 44.6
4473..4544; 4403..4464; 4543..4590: -3.1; 37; 42.6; 43.7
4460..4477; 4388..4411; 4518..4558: -1.0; 34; 40.1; 41.8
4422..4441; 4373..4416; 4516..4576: -1.9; 32.8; 38.8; 42.8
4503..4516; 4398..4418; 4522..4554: -1.9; 33.4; 45.3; 41.1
